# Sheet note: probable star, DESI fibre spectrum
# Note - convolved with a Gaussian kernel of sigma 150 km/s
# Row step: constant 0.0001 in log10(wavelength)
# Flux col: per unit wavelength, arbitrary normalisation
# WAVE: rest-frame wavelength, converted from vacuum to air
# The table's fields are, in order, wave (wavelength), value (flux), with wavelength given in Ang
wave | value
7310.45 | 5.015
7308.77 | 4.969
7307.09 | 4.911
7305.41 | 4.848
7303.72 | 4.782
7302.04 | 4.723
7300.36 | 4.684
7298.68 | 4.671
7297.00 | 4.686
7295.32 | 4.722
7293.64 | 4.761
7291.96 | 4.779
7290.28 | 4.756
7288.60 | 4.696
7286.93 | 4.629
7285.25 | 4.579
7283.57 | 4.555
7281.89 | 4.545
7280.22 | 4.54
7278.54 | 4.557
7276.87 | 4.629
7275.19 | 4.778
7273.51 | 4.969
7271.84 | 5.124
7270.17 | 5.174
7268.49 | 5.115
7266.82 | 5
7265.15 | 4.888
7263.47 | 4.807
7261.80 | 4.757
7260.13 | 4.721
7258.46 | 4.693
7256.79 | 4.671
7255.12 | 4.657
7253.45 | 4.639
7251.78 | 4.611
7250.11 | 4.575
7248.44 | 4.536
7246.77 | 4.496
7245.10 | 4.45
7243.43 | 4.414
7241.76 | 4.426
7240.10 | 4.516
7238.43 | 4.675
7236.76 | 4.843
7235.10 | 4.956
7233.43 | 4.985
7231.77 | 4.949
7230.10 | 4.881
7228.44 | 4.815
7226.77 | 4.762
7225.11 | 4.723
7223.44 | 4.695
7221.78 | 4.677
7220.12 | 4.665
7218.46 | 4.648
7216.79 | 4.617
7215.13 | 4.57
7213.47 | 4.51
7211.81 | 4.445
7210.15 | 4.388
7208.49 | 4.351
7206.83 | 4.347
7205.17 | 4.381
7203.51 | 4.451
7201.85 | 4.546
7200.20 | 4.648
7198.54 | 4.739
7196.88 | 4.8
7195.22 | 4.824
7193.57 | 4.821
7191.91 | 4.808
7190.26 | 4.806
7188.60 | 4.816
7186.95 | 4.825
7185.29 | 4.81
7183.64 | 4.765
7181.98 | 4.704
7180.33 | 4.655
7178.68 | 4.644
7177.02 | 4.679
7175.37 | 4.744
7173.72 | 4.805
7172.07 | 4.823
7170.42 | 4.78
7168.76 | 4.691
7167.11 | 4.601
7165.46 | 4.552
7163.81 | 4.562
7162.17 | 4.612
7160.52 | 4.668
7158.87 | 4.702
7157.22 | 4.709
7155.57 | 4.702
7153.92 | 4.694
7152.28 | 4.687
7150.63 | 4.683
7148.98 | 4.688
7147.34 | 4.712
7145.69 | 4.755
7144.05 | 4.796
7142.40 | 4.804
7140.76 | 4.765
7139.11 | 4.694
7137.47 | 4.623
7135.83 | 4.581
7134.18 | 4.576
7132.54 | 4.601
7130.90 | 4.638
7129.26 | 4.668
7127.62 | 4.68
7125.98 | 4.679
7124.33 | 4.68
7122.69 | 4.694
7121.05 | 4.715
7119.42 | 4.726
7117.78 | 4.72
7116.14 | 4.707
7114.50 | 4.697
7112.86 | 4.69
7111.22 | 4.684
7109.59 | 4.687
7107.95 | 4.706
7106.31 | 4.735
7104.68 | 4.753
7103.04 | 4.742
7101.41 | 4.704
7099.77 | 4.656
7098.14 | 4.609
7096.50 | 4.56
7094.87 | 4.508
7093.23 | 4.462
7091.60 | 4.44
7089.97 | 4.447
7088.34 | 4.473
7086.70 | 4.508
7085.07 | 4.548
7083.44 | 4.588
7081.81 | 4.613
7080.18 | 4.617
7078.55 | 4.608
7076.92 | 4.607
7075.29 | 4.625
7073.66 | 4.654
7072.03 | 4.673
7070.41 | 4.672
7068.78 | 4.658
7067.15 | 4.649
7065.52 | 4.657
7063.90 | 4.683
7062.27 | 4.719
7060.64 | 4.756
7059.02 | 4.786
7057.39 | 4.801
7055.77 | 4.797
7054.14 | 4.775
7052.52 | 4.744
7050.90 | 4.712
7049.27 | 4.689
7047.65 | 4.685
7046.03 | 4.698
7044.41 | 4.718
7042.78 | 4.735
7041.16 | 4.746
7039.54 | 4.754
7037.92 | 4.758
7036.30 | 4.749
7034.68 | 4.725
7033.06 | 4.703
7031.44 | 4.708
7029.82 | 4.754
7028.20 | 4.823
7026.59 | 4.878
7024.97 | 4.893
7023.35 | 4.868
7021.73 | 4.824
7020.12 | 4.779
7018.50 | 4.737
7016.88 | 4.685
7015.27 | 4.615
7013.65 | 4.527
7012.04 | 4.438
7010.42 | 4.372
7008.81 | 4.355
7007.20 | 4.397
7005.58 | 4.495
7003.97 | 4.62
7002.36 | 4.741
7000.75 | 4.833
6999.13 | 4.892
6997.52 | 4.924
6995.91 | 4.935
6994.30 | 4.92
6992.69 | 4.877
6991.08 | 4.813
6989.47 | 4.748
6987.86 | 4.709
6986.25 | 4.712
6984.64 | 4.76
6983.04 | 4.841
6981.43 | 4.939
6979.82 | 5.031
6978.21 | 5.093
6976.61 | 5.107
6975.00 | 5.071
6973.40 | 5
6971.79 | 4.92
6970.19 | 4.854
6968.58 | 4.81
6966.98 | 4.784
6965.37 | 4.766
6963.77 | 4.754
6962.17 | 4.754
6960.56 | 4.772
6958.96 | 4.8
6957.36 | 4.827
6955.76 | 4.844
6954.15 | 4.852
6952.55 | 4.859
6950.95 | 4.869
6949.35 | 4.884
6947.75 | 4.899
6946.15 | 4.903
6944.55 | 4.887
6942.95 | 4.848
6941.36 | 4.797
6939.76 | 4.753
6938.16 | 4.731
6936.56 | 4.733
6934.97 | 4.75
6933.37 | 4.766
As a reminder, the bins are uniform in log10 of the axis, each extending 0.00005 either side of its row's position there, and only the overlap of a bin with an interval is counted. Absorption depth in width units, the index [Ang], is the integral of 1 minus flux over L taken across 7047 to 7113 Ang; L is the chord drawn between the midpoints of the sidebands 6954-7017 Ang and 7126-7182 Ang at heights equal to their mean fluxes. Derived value 1.1 Ang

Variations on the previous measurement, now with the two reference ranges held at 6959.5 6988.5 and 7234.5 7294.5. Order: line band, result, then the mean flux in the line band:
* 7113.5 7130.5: 0.3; 4.69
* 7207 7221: 0.7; 4.52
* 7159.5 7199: 0.2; 4.73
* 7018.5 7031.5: 0.1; 4.82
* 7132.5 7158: 0.4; 4.69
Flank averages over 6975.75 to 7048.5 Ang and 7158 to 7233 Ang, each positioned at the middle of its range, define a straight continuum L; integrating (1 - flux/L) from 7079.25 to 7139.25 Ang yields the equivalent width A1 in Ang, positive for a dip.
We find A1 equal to 1.0 Ang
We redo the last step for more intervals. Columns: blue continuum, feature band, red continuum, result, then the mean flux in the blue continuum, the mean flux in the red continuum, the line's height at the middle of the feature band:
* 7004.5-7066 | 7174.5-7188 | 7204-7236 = -0.2 Ang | 4.7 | 4.65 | 4.66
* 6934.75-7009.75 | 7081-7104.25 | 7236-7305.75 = 1.0 Ang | 4.82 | 4.71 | 4.77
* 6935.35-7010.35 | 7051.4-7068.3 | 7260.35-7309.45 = 0.2 Ang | 4.82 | 4.78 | 4.81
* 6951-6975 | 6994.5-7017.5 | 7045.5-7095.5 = 0.6 Ang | 4.84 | 4.64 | 4.76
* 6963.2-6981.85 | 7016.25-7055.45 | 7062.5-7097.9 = -0.2 Ang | 4.93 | 4.59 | 4.73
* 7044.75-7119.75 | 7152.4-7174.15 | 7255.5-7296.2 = 0.1 Ang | 4.66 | 4.77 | 4.7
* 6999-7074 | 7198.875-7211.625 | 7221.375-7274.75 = 0.8 Ang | 4.7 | 4.76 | 4.75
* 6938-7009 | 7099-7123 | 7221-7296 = 0.4 Ang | 4.83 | 4.73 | 4.78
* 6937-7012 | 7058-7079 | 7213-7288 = 0.4 Ang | 4.81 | 4.71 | 4.78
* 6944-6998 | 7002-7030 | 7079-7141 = 0.8 Ang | 4.87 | 4.63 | 4.79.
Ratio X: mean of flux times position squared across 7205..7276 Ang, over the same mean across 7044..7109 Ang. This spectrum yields 1.06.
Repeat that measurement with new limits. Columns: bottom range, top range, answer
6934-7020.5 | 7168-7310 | 1.06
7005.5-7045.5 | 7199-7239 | 1.05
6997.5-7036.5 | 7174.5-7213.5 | 1.04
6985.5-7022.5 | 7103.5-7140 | 1.03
